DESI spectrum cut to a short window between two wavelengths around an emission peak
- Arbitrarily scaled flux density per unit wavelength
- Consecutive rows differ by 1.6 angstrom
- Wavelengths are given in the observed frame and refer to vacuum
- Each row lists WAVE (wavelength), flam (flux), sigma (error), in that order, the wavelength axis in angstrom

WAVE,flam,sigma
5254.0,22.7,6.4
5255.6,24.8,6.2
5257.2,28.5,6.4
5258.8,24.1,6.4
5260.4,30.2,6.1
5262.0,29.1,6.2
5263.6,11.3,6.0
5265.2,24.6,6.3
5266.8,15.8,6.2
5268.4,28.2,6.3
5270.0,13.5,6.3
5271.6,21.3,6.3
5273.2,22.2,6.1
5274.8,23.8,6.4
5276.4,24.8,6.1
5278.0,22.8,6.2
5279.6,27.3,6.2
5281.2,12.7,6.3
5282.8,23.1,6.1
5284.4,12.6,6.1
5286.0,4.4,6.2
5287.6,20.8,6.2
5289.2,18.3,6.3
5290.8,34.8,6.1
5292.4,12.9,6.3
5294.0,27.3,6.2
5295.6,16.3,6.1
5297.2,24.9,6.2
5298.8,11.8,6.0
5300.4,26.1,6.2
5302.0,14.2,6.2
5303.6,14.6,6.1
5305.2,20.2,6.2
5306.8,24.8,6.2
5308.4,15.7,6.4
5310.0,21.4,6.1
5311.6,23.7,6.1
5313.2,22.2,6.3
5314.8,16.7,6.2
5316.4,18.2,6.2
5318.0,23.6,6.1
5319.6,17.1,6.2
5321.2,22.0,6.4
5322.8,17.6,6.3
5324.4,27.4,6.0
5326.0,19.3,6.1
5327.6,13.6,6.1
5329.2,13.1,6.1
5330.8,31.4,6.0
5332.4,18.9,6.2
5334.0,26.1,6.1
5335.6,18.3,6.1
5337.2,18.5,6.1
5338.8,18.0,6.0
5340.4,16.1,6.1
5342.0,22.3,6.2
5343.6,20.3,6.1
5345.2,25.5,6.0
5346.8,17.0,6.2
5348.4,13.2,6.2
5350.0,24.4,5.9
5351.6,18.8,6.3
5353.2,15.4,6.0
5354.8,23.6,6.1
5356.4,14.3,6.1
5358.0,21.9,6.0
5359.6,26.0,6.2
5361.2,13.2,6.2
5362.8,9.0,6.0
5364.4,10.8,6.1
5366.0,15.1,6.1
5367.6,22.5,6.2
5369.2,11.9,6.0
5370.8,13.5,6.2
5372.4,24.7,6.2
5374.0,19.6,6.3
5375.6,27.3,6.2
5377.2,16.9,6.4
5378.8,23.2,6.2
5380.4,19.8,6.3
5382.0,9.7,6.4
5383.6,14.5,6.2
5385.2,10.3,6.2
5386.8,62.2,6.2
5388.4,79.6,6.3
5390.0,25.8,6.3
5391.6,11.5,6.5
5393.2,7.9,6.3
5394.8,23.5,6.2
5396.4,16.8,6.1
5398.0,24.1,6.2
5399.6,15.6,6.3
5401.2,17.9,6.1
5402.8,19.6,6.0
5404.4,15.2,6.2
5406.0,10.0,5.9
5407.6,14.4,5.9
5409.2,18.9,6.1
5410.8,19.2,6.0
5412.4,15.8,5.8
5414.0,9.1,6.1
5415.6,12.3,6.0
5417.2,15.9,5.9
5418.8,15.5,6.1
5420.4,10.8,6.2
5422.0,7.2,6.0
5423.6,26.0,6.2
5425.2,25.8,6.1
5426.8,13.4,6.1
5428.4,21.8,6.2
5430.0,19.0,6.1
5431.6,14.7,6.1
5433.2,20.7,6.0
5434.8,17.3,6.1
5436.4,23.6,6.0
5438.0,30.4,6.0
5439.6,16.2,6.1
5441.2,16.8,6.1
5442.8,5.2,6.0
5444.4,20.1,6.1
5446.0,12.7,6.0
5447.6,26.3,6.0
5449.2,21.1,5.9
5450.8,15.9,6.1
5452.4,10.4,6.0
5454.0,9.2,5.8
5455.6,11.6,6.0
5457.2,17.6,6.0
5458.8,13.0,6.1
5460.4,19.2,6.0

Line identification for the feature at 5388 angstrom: Hbeta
